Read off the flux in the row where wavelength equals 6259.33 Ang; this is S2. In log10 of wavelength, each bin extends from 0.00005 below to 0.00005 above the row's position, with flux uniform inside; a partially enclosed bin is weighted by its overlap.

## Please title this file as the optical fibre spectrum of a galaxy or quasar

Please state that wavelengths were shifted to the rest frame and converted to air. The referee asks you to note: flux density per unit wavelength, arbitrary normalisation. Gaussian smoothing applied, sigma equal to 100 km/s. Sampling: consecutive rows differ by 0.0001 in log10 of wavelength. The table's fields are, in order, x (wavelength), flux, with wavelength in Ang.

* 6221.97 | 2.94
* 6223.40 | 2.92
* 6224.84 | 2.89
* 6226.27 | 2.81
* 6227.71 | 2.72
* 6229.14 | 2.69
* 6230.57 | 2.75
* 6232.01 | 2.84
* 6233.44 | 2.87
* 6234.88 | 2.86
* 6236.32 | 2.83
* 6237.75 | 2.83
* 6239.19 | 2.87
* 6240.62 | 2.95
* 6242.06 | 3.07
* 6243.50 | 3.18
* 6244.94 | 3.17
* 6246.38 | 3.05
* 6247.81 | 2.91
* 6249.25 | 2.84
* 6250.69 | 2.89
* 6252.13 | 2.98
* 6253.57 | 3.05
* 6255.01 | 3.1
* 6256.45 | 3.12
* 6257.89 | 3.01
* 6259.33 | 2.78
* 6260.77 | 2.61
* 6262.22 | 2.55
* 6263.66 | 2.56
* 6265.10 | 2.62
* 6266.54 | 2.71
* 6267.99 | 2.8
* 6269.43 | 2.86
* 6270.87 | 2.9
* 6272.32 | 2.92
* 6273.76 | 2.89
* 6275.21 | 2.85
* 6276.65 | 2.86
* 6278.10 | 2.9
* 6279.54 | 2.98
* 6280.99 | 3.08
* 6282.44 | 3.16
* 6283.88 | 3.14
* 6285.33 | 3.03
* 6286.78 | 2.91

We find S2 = 2.78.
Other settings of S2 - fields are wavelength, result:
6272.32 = 2.92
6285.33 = 3.03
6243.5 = 3.18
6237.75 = 2.83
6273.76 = 2.89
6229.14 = 2.69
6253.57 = 3.05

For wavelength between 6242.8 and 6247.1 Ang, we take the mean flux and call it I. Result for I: 3.14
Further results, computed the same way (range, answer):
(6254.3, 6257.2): 3.11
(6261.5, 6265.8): 2.58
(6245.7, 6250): 2.94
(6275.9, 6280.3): 2.92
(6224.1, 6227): 2.84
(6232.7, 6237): 2.85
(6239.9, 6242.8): 3.01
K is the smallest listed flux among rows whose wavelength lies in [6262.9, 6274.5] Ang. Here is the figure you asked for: 2.56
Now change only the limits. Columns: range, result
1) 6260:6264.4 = 2.55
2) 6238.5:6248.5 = 2.87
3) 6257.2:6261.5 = 2.61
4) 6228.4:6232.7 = 2.69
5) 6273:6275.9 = 2.85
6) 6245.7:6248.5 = 2.91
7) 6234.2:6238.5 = 2.83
